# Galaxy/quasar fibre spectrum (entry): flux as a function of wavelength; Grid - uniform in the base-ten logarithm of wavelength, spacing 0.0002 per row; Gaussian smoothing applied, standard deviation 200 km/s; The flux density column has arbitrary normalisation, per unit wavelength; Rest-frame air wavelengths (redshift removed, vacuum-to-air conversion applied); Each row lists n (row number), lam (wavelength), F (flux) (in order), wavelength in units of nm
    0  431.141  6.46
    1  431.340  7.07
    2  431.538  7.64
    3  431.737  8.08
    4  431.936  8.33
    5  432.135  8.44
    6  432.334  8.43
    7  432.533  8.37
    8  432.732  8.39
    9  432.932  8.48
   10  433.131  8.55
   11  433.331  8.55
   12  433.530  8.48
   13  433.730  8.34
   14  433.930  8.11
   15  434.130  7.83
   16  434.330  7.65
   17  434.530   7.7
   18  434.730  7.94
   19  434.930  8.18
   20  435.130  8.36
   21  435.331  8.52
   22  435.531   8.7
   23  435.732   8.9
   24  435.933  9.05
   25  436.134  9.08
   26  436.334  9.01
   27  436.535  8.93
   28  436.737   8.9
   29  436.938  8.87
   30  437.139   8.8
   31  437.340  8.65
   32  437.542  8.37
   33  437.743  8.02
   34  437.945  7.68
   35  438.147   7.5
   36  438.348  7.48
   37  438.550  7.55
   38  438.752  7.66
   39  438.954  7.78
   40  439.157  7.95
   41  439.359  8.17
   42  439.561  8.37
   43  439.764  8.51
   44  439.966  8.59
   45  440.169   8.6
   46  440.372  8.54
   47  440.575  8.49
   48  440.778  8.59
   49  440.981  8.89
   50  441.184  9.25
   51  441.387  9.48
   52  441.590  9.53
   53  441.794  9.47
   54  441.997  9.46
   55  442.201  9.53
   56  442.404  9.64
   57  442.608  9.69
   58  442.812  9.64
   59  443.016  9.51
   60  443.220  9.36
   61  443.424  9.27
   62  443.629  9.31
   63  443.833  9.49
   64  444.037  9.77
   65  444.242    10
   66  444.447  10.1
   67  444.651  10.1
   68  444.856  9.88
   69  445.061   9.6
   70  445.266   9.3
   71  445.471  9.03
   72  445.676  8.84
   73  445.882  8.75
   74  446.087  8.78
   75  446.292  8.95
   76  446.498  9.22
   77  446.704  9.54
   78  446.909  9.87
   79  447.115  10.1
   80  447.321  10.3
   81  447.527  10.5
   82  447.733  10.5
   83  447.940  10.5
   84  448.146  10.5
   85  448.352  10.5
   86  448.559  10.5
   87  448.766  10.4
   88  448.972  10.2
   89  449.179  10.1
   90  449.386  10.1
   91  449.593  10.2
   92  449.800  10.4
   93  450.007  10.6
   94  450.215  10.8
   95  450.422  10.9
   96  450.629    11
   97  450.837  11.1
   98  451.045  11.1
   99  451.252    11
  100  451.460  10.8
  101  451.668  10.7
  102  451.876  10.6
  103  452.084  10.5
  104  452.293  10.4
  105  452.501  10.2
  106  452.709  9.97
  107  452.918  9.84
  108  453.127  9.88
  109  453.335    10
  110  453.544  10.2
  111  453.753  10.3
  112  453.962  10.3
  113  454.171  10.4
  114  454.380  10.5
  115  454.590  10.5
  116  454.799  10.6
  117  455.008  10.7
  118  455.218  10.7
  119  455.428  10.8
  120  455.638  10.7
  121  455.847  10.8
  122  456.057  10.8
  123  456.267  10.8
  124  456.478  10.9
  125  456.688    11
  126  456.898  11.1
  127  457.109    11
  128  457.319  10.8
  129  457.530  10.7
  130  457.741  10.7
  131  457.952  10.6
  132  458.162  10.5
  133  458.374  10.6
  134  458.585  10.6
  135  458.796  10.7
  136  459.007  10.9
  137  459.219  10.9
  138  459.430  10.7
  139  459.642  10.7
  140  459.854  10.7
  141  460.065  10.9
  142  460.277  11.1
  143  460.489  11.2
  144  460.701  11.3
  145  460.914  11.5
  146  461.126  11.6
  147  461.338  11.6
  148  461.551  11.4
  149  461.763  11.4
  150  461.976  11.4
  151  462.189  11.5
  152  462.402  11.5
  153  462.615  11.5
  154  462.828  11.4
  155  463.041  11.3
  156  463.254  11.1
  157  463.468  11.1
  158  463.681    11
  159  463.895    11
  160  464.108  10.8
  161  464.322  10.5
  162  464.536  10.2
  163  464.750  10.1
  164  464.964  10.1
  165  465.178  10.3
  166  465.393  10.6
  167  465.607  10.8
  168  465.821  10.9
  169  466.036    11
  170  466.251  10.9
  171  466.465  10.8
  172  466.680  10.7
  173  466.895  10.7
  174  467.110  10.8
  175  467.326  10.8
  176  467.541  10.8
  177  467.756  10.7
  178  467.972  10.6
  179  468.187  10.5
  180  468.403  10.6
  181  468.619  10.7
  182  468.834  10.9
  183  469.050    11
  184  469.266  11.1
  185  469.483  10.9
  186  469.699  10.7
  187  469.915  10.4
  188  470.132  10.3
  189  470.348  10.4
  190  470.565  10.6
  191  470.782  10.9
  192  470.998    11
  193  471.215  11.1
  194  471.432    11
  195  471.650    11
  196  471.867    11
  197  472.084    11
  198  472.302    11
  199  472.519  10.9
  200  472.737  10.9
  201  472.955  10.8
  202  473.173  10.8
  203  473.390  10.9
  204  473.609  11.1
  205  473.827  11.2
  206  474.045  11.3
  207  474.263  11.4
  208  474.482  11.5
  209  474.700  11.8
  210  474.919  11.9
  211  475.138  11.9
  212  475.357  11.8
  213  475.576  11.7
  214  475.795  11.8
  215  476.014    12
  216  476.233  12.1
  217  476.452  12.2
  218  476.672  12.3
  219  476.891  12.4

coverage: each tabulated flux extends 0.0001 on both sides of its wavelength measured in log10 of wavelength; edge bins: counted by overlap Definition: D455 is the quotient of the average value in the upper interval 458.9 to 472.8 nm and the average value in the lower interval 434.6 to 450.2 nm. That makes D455 1.2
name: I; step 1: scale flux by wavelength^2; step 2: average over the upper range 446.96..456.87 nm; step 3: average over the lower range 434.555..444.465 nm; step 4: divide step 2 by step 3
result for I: 1.27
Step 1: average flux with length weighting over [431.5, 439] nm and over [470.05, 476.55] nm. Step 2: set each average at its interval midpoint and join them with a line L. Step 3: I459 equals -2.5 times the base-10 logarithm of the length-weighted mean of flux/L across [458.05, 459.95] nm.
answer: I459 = -0.06 mag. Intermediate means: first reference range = 8.31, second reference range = 11.2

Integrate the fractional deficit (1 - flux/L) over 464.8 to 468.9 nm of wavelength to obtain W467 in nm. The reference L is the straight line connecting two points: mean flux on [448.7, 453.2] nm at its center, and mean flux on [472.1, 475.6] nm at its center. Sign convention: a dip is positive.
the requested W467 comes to 0.13 nm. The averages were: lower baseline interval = 10.5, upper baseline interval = 11.3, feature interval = 10.7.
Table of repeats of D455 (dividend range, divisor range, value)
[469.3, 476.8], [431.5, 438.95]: 1.35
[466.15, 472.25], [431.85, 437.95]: 1.28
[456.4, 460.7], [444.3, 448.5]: 1.11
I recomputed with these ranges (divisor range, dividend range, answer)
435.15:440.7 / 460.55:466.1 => 1.47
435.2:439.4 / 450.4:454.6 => 1.34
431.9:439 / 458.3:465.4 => 1.48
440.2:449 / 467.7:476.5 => 1.31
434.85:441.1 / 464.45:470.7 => 1.44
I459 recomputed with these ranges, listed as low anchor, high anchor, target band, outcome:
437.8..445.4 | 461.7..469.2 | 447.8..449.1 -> -0.10 mag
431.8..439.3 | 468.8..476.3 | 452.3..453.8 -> -0.05 mag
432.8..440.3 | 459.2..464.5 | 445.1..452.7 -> -0.05 mag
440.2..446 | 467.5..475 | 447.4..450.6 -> -0.08 mag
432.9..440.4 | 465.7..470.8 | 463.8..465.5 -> 0.00 mag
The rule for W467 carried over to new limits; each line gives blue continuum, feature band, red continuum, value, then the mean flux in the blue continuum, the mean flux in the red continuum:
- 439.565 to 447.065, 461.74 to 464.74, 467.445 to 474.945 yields -0.18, 9.29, 10.9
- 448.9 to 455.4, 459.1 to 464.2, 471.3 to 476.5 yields -0.15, 10.5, 11.4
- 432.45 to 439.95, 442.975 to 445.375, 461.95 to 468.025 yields -0.17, 8.31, 10.9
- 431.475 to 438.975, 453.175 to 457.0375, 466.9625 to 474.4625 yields -0.35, 8.31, 10.9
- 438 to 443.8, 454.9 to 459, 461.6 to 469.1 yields -0.25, 8.78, 10.9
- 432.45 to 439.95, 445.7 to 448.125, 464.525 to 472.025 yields -0.16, 8.31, 10.7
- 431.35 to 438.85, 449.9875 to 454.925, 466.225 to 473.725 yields -0.50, 8.3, 10.8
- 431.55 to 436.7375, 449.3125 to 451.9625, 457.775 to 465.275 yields -0.21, 8.41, 11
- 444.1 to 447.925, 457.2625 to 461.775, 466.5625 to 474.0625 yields -0.28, 9.65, 10.8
